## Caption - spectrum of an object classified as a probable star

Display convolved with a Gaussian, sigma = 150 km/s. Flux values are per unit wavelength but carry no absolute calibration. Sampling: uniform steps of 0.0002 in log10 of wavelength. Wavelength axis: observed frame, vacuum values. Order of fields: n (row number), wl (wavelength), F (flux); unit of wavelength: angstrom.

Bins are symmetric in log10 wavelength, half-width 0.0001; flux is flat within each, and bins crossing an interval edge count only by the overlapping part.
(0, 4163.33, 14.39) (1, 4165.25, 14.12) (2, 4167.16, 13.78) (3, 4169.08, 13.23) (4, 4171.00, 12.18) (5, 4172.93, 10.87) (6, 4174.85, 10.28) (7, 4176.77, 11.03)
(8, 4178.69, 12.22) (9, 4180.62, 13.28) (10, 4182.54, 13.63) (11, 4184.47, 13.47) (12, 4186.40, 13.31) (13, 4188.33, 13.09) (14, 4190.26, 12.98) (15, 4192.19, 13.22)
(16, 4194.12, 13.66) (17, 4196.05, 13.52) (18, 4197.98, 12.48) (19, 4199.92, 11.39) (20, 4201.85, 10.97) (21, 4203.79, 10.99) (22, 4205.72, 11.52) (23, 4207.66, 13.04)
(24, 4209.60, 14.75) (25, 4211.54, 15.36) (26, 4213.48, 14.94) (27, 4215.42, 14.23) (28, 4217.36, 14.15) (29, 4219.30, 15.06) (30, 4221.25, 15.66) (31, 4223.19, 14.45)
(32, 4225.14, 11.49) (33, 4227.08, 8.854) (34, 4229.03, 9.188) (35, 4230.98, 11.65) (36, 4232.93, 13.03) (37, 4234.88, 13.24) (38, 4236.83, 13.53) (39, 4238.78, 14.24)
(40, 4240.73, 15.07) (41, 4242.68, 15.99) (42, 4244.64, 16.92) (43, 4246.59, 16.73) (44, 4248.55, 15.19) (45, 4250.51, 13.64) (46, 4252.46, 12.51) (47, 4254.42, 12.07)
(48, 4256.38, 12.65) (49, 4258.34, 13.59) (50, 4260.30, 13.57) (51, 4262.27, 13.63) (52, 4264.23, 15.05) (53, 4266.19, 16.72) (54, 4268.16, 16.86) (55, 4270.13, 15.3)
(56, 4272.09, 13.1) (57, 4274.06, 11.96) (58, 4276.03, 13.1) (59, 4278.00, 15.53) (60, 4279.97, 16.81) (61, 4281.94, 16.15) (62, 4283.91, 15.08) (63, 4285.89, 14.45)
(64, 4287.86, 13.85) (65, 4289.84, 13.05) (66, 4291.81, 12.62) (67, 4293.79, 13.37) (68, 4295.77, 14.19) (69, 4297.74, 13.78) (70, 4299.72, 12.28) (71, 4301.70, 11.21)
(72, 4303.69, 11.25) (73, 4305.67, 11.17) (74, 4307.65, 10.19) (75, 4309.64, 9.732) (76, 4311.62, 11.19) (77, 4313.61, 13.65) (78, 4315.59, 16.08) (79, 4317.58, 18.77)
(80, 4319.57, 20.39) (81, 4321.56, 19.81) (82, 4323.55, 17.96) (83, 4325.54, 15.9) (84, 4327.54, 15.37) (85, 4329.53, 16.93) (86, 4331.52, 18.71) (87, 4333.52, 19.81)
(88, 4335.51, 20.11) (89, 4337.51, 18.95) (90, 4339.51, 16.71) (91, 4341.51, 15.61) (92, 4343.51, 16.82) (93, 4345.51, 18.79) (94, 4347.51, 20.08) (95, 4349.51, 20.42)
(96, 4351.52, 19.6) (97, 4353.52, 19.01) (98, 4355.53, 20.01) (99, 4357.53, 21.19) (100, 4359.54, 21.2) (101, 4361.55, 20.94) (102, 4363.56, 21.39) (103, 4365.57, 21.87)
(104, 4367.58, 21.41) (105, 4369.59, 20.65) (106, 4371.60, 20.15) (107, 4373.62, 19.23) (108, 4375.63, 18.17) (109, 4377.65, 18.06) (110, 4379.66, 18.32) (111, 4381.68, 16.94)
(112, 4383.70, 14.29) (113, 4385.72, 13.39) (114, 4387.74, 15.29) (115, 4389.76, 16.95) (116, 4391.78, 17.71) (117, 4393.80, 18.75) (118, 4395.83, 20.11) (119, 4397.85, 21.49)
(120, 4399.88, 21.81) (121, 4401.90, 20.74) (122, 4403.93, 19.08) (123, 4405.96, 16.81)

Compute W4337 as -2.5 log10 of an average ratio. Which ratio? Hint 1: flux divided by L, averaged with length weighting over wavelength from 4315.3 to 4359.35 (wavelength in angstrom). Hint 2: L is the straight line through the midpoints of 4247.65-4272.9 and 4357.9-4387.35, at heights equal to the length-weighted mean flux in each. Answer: -0.07 mag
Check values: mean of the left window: 14.2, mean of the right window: 19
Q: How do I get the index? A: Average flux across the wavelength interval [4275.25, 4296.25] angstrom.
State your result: 14.4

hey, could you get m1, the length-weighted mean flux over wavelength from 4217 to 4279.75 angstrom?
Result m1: 13.9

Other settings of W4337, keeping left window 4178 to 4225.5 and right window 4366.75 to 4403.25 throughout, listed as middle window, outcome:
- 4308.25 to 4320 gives 0.14 mag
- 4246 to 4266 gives 0.07 mag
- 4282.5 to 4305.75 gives 0.21 mag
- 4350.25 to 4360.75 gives -0.14 mag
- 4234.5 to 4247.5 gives -0.05 mag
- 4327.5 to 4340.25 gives -0.08 mag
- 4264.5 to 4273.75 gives 0.00 mag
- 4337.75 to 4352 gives -0.05 mag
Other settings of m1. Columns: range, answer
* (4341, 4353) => 18.7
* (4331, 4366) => 19.5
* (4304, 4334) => 15.5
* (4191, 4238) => 12.9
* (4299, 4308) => 11.3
